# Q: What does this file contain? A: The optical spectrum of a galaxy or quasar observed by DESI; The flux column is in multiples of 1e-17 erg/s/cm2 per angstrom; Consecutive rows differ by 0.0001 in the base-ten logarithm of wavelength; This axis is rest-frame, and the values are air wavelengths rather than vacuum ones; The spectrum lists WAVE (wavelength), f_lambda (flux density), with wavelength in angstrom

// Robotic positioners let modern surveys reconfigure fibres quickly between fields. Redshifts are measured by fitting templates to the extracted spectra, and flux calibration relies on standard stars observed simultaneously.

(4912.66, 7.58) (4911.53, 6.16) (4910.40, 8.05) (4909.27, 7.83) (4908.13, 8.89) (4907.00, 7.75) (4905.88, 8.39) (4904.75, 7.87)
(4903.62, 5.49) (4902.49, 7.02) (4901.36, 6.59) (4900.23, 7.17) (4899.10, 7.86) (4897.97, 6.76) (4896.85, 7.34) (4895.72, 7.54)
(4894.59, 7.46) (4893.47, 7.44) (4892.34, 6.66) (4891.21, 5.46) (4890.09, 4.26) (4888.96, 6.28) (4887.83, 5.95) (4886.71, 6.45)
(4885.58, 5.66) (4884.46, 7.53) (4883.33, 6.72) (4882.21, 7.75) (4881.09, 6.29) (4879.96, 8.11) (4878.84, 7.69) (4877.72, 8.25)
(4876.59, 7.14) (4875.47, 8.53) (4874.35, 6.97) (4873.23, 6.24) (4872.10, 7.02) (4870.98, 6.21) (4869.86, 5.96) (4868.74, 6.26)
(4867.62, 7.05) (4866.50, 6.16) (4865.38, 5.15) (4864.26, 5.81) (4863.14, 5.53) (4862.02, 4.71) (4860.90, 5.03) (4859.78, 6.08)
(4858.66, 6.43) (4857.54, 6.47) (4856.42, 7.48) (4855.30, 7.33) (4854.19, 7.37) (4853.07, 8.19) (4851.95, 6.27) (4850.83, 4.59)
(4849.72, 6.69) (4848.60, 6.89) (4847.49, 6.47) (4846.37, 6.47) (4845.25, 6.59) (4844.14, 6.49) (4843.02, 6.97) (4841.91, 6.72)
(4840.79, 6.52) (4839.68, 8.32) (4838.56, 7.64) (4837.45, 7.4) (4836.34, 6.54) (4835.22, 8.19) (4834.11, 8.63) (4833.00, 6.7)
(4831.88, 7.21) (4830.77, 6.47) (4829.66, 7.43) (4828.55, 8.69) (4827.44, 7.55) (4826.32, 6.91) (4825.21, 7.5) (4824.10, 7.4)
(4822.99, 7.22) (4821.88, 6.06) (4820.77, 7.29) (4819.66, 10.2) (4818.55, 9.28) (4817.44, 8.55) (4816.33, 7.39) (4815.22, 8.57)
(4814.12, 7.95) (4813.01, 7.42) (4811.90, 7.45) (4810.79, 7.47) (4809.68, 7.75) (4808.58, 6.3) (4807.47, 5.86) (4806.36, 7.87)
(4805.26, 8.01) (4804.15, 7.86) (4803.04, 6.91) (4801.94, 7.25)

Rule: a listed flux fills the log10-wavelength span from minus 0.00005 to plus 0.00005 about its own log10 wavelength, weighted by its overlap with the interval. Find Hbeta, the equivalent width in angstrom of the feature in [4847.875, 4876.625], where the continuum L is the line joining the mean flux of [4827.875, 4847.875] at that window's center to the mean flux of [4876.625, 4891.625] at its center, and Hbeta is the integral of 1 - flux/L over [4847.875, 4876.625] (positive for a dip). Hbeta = 2.0 angstrom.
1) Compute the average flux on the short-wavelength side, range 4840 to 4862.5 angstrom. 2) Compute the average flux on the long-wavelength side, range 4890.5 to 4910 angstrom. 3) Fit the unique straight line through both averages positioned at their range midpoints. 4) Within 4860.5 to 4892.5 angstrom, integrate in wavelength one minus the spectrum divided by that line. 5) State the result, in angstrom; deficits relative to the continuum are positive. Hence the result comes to 2.07 angstrom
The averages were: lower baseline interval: 6.51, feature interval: 6.45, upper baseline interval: 7.25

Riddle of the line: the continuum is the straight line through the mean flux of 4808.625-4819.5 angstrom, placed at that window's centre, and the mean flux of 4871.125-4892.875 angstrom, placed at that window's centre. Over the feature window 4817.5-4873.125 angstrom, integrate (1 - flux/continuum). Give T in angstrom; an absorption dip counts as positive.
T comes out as 4.1 angstrom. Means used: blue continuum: 7.99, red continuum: 6.77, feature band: 6.9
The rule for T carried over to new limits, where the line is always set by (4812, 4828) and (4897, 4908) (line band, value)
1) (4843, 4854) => 1.52 angstrom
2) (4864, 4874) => 1.68 angstrom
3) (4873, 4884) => 0.05 angstrom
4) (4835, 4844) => 0.54 angstrom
